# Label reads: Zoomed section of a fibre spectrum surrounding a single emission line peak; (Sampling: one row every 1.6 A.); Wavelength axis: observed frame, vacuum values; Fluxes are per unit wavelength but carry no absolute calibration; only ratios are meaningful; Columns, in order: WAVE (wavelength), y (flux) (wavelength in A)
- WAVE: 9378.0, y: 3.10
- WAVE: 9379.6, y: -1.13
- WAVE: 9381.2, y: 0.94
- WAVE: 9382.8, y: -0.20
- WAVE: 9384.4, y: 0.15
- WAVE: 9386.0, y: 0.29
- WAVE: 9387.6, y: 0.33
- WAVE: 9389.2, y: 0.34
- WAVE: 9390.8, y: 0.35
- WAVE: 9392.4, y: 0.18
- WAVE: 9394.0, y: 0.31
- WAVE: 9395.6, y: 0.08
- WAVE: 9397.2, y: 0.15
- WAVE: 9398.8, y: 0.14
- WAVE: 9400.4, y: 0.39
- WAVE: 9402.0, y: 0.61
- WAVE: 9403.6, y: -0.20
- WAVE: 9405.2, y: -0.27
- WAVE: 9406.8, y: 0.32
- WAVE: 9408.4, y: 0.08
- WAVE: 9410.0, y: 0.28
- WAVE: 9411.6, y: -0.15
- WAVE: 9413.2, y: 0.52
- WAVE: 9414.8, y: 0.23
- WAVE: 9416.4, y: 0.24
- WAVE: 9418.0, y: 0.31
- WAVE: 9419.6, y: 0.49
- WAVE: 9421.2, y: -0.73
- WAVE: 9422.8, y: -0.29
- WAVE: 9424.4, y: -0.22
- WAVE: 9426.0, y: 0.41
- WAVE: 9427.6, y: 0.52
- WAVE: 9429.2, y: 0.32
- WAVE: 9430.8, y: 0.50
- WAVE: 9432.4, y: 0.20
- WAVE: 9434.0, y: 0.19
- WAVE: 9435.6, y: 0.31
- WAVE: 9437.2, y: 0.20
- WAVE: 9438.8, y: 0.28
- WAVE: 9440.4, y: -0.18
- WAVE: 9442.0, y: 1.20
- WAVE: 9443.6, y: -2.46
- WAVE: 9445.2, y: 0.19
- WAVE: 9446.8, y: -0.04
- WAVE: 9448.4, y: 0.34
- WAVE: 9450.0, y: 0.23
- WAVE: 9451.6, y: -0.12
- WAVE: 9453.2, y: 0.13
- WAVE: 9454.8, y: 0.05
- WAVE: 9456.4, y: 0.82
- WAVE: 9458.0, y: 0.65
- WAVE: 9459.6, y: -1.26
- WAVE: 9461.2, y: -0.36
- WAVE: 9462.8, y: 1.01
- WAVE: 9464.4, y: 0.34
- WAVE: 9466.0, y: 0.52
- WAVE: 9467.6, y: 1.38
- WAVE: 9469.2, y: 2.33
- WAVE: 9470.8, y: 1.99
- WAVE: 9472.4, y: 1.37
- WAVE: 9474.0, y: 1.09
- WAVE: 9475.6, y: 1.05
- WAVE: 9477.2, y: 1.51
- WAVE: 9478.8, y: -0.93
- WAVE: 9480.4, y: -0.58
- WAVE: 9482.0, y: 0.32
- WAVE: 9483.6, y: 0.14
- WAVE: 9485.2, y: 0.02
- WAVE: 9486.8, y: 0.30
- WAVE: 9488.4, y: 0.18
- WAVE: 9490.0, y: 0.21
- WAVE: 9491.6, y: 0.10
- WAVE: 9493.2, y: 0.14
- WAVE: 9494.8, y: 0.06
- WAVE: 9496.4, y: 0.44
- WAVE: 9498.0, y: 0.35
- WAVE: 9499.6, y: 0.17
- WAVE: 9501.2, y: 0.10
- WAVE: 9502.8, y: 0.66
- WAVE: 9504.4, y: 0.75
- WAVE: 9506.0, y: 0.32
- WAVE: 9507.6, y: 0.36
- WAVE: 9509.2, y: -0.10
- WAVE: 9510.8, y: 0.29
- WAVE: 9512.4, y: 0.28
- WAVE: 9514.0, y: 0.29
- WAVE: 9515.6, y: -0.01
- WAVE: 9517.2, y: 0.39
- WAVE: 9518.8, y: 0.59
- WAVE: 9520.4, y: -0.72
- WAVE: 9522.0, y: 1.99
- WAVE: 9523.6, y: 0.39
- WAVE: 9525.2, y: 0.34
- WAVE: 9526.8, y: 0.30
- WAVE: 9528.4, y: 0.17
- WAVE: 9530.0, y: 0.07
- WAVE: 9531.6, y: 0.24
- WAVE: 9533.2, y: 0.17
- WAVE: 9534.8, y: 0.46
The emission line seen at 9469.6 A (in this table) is [O III]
